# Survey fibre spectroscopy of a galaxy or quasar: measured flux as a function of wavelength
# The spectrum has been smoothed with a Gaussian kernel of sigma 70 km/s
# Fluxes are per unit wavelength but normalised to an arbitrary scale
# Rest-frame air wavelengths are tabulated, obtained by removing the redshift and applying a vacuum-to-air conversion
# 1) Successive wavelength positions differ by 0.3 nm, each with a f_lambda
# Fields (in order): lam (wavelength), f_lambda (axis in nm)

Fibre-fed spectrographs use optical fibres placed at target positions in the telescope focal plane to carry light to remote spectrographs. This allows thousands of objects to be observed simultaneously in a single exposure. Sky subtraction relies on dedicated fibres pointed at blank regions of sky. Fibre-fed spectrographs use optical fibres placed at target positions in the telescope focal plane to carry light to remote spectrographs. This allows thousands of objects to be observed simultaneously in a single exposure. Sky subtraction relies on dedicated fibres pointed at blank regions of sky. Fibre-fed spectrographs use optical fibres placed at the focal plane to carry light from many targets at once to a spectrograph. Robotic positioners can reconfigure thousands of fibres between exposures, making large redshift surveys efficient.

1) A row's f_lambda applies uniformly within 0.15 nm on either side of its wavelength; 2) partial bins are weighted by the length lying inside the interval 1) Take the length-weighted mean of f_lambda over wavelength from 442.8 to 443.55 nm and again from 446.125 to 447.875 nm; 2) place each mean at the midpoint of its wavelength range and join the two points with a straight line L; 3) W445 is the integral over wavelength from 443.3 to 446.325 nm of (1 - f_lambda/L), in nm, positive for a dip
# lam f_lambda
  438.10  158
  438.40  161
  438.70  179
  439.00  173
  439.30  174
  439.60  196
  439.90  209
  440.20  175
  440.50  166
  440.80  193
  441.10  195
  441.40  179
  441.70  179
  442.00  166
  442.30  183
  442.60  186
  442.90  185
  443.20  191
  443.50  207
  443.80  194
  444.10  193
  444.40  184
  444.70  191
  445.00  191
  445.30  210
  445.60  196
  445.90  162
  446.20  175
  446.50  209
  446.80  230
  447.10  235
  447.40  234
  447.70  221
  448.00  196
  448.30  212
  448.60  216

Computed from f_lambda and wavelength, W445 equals 0.20 nm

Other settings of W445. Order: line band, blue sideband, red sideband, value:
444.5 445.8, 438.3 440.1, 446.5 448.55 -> 0.09 nm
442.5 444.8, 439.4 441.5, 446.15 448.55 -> 0.10 nm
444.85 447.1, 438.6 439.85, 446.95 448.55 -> 0.14 nm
